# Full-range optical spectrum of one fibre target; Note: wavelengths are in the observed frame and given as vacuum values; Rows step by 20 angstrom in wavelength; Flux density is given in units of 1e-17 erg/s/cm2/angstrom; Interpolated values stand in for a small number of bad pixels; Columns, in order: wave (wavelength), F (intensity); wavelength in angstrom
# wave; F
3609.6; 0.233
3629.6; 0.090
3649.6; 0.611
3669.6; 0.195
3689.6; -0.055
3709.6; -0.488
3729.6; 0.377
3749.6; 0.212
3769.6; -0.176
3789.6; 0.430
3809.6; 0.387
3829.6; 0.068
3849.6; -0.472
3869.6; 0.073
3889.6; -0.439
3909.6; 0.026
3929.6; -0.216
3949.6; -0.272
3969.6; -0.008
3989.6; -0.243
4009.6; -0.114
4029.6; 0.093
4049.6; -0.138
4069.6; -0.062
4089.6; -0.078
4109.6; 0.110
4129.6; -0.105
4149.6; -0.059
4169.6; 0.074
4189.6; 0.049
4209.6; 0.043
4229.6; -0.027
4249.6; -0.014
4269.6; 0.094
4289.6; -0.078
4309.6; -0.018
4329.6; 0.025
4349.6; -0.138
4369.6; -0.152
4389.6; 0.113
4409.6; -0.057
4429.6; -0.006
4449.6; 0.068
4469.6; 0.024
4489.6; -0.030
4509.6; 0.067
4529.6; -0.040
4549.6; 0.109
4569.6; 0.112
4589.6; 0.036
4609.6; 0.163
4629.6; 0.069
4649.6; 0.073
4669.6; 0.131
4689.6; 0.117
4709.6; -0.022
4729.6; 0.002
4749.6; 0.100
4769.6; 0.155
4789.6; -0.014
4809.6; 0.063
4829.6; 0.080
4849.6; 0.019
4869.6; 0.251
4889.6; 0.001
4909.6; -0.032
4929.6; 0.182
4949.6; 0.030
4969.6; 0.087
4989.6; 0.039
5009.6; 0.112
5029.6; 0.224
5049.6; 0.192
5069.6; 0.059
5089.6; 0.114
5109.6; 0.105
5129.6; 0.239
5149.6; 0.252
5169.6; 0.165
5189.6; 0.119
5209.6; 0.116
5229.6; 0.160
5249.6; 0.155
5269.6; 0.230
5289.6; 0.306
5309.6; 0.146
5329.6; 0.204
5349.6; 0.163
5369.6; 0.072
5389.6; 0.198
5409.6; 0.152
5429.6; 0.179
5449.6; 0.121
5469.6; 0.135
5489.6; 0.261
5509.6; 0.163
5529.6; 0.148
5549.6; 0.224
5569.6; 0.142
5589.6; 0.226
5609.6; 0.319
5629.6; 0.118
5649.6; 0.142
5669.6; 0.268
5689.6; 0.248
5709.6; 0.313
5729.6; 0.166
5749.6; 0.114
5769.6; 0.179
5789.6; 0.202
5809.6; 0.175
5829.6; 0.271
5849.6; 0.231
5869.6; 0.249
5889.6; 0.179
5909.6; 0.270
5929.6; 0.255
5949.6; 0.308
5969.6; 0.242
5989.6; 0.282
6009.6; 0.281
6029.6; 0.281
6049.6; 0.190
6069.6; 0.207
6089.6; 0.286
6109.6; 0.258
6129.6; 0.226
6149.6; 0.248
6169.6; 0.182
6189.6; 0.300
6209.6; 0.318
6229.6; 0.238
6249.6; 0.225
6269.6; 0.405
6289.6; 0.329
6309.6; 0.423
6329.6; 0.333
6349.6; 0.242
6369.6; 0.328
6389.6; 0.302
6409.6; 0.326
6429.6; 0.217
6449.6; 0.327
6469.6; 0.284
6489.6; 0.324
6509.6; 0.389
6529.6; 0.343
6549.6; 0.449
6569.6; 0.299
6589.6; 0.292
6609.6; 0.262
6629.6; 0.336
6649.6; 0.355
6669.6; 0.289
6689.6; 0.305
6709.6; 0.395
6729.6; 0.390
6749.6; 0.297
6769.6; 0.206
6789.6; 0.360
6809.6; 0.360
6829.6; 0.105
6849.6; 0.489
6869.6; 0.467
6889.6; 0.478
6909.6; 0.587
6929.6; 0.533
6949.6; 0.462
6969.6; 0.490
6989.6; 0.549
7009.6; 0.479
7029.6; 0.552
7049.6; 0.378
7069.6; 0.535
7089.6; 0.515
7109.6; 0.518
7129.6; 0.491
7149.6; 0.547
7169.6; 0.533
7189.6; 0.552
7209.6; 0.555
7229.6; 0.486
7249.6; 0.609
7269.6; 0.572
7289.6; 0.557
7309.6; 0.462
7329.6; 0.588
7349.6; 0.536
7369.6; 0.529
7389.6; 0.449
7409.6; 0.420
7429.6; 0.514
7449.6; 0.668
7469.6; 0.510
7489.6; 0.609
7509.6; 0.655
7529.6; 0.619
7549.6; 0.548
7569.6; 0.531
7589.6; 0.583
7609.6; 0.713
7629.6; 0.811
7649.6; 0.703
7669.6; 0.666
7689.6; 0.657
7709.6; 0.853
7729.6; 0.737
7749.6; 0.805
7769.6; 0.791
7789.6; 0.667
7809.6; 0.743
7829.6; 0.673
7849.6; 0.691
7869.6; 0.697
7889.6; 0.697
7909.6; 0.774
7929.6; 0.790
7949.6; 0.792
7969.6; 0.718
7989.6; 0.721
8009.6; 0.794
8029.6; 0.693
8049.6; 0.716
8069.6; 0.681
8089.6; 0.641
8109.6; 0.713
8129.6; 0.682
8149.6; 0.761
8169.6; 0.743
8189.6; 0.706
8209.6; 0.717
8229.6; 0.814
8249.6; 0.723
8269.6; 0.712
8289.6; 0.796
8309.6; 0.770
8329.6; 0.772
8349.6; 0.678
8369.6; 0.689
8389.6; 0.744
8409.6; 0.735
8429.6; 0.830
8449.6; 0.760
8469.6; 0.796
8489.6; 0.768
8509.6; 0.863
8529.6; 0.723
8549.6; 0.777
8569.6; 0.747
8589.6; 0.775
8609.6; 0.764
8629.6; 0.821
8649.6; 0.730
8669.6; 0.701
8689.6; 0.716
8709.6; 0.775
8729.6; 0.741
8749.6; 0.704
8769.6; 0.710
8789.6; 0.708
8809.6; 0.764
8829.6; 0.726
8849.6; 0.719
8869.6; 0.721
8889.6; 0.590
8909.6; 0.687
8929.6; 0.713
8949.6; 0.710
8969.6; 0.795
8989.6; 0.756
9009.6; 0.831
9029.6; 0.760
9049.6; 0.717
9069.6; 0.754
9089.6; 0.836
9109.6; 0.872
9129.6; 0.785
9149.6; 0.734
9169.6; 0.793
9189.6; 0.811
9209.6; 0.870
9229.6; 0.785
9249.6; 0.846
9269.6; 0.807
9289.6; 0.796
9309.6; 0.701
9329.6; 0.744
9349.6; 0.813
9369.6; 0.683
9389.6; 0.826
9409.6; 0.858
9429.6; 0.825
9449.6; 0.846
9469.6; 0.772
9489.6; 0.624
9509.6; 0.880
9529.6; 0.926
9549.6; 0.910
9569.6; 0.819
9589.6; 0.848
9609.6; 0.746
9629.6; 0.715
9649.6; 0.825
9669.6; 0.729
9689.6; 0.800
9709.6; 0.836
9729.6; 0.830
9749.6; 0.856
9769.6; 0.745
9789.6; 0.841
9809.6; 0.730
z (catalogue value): 0.72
